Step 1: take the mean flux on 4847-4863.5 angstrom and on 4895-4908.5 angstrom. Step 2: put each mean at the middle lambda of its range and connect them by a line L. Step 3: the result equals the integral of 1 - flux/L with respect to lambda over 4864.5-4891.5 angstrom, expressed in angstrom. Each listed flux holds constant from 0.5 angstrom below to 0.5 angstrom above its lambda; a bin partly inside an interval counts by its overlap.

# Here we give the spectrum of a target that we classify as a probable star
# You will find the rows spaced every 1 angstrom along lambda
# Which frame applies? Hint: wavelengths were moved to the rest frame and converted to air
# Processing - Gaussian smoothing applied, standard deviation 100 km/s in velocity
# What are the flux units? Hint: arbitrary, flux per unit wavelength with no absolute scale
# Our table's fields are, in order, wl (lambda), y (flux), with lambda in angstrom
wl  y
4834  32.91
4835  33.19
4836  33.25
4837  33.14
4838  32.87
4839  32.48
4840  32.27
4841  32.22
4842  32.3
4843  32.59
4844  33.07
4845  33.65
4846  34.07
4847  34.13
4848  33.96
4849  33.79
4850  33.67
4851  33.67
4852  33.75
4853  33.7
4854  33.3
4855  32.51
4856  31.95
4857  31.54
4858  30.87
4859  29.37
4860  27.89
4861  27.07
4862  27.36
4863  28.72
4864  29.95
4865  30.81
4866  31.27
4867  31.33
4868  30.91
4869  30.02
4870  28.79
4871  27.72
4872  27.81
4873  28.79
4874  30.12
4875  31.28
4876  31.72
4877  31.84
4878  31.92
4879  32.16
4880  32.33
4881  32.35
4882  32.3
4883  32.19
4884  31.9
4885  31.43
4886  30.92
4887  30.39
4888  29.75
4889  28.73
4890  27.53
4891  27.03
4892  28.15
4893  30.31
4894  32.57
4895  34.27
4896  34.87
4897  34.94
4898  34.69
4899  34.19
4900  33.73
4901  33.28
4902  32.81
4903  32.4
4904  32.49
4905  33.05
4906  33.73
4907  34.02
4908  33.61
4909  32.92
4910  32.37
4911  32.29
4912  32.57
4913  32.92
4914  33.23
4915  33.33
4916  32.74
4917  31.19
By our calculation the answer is 1.7 angstrom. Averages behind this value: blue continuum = 31.5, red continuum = 33.7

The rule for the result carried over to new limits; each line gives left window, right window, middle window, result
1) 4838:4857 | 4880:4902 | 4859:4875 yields 1.6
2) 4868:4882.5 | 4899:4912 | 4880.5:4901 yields 0.2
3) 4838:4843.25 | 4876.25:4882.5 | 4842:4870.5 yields 0.6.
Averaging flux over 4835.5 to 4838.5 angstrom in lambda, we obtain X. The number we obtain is 33.1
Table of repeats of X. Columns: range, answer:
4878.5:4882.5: 32.3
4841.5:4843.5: 32.4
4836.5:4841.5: 32.6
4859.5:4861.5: 27.5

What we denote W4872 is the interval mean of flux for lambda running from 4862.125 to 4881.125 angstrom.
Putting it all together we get 30.4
